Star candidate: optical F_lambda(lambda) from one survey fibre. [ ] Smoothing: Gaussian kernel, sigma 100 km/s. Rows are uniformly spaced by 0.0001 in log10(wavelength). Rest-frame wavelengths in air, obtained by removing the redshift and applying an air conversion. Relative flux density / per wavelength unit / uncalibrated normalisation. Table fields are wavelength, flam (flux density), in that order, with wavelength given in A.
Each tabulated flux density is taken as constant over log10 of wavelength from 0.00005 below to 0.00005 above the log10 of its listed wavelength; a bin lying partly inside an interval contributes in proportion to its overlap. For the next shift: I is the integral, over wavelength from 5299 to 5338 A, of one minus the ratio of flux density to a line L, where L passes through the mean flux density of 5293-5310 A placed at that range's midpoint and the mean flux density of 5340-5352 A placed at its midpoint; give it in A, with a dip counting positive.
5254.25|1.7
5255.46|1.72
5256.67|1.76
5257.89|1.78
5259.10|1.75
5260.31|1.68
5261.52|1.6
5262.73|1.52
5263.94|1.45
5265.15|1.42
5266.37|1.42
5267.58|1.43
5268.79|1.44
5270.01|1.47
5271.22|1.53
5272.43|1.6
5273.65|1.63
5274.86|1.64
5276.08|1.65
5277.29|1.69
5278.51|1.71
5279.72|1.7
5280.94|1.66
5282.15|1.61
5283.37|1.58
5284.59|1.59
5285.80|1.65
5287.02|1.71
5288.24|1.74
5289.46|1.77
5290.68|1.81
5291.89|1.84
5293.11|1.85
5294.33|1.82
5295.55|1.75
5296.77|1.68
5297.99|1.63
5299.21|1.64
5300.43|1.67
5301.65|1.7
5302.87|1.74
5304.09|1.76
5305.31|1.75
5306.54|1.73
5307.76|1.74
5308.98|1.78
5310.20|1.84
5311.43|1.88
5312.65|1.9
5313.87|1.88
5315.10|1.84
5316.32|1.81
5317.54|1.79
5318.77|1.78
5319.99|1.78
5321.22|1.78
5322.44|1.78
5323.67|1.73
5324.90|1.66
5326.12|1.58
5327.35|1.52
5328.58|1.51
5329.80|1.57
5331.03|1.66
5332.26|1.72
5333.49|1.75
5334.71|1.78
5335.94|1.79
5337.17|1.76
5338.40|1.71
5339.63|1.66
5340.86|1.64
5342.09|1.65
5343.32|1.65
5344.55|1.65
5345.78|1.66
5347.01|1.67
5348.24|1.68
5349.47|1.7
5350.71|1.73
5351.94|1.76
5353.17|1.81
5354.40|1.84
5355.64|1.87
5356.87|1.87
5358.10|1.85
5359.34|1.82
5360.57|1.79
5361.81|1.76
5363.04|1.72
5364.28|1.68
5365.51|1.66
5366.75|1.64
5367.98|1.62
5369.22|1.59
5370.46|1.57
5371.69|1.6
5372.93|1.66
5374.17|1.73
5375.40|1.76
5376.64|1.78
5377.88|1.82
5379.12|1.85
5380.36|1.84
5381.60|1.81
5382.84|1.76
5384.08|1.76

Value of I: -0.7 A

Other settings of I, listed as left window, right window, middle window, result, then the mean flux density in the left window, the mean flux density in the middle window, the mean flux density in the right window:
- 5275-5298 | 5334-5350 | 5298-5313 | -0.4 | 1.71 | 1.75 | 1.69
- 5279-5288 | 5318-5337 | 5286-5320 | -2.1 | 1.65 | 1.77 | 1.69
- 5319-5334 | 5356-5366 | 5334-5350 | 0.2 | 1.67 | 1.69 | 1.77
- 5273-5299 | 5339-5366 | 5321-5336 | 0.4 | 1.7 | 1.67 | 1.73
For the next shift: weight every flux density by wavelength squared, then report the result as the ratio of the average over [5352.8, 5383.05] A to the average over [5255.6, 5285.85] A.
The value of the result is 1.1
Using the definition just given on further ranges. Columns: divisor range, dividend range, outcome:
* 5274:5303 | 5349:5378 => 1.05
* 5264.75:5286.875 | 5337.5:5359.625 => 1.13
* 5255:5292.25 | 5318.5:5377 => 1.08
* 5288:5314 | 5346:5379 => 1.00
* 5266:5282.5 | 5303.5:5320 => 1.15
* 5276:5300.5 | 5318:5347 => 1.01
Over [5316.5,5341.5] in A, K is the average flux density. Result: 1.7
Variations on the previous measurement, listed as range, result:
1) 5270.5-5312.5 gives 1.71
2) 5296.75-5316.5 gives 1.76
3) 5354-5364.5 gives 1.8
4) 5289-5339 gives 1.74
